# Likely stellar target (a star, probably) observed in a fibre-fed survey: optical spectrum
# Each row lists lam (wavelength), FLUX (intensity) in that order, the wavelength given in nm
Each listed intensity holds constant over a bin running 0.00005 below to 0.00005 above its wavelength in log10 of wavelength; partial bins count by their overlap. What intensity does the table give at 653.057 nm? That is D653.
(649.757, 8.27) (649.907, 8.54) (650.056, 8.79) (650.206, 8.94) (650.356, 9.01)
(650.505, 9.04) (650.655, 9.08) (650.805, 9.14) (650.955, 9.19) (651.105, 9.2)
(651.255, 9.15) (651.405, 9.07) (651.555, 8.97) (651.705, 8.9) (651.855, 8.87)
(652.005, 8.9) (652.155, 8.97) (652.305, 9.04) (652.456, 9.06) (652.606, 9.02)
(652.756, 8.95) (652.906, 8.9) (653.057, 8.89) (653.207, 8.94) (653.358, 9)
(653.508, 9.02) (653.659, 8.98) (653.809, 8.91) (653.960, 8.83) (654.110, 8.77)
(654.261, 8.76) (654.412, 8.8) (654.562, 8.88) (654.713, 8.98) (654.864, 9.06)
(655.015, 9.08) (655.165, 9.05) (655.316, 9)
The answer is 8.89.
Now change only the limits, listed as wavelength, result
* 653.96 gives 8.83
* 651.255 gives 9.15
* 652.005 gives 8.9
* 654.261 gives 8.76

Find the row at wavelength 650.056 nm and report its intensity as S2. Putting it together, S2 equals 8.79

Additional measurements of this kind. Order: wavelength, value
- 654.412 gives 8.8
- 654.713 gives 8.98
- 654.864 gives 9.06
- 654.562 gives 8.88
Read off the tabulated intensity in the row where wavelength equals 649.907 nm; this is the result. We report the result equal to 8.54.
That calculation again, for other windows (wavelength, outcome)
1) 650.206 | 8.94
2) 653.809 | 8.91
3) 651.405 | 9.07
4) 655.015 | 9.08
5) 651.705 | 8.9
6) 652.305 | 9.04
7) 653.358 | 9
